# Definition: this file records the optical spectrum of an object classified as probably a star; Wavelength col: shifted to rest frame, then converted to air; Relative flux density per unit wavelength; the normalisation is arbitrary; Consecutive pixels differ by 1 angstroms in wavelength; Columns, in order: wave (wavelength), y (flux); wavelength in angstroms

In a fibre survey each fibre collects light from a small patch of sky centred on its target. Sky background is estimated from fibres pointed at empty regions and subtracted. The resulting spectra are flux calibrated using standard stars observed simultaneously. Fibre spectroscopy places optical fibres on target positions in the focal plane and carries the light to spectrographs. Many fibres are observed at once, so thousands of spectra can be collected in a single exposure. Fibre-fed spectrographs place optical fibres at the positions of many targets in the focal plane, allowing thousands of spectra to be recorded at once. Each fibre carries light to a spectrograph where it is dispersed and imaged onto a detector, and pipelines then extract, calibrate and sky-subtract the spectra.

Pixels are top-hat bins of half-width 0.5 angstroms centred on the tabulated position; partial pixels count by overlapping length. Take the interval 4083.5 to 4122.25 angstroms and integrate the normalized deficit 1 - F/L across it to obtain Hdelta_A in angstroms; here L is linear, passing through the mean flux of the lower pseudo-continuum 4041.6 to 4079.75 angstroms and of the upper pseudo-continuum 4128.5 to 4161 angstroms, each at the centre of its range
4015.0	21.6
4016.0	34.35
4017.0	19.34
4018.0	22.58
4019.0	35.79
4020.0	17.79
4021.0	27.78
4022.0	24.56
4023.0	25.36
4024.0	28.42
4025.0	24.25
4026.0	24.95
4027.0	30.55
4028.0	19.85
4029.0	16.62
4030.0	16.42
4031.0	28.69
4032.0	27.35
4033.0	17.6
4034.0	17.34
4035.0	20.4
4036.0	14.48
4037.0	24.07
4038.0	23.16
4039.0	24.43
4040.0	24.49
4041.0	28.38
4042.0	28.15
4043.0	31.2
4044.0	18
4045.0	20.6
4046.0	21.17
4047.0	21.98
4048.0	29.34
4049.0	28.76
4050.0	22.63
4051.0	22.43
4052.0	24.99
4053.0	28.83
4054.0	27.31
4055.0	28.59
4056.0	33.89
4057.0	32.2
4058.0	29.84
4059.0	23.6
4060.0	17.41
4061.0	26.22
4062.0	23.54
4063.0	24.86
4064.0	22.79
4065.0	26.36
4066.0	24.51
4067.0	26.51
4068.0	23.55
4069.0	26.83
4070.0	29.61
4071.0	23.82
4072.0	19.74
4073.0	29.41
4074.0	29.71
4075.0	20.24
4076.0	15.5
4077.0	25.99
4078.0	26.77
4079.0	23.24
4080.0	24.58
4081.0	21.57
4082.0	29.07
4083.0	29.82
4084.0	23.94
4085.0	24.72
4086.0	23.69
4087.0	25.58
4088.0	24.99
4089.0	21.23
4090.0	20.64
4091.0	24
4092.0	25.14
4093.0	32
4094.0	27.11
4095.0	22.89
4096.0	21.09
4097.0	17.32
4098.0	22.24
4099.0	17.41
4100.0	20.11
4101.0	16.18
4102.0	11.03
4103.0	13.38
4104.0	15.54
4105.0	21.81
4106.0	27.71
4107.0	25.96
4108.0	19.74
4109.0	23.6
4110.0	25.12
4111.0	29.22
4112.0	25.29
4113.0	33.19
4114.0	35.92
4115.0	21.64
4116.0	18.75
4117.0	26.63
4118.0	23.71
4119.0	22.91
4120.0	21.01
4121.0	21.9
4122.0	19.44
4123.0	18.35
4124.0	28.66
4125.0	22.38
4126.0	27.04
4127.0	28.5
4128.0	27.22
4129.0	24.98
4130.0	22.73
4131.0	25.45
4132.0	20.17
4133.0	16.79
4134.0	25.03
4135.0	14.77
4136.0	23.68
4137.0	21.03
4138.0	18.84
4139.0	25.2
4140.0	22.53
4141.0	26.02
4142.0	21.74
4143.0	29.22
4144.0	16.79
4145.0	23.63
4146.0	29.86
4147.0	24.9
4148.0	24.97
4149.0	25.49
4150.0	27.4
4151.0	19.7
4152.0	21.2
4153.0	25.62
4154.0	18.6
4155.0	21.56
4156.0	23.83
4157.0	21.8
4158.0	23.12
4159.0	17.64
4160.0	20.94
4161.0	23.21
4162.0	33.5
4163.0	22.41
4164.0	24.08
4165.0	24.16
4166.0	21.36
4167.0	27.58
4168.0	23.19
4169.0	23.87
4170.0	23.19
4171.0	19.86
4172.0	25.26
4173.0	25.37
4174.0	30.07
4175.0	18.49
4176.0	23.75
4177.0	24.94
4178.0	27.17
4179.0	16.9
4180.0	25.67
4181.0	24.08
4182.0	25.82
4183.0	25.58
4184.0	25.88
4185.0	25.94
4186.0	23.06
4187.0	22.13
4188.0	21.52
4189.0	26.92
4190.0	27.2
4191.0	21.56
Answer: 1.6 angstroms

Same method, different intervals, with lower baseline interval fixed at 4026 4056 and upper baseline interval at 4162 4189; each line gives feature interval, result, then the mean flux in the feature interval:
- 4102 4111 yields 1.0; 21.4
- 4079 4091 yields -0.2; 24.5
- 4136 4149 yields 0.2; 23.8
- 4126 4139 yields 0.7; 22.7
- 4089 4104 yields 2.1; 20.6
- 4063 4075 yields -0.7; 25.4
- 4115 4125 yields 0.7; 22.3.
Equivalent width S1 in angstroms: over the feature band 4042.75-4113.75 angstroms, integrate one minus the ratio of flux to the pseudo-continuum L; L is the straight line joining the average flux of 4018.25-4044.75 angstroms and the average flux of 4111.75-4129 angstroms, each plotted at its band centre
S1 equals 0.3 angstroms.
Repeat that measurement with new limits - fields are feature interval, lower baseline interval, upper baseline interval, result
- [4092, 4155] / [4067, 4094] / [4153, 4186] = 3.3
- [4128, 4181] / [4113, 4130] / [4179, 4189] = 2.2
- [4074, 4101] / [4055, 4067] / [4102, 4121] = 1.4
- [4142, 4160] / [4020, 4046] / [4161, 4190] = 0.8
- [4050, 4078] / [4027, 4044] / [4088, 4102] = -4.0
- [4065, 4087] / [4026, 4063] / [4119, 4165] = -0.9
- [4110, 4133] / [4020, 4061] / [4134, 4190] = -0.7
